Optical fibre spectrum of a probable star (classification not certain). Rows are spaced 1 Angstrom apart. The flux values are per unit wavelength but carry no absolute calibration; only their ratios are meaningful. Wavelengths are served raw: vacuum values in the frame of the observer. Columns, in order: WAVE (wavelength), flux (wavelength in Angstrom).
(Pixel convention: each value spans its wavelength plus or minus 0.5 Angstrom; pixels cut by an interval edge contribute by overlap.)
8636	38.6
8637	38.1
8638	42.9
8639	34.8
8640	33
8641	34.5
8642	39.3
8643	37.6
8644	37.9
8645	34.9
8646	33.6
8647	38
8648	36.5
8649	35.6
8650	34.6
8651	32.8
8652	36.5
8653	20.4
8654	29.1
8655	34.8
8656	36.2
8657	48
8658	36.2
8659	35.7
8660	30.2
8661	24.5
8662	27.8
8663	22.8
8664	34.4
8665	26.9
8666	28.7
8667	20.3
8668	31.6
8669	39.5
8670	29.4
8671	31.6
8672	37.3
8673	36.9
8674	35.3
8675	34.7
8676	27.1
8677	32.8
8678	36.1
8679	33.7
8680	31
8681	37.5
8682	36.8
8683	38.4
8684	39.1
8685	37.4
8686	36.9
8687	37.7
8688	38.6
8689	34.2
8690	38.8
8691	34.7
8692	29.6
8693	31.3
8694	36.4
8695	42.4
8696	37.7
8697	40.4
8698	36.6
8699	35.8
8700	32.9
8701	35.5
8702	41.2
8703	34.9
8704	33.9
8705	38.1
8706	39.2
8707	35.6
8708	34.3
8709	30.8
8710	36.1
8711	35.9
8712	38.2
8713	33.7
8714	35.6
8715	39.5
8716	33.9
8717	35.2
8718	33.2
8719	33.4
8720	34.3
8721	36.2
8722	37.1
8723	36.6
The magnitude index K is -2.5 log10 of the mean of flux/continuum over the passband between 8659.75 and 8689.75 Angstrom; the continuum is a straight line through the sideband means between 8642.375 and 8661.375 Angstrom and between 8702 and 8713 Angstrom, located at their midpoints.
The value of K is 0.06 mag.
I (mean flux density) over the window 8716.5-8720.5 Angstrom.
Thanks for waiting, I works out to 34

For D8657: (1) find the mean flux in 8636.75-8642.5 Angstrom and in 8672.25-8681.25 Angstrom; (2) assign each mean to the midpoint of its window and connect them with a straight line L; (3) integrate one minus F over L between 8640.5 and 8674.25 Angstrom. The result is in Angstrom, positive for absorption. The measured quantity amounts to 2.2 Angstrom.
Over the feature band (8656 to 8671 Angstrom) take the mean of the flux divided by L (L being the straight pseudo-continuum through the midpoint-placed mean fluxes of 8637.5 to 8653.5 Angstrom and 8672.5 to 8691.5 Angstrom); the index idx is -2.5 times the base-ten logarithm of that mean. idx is 0.13 mag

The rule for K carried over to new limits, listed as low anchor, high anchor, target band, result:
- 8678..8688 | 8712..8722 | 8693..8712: -0.018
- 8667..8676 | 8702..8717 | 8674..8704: -0.041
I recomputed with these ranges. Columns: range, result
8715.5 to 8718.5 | 34.1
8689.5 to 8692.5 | 34.4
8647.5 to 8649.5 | 36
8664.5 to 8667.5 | 25.3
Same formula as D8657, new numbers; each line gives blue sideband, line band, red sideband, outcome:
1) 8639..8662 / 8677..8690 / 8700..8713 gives -0.40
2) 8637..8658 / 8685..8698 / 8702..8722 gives -0.37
